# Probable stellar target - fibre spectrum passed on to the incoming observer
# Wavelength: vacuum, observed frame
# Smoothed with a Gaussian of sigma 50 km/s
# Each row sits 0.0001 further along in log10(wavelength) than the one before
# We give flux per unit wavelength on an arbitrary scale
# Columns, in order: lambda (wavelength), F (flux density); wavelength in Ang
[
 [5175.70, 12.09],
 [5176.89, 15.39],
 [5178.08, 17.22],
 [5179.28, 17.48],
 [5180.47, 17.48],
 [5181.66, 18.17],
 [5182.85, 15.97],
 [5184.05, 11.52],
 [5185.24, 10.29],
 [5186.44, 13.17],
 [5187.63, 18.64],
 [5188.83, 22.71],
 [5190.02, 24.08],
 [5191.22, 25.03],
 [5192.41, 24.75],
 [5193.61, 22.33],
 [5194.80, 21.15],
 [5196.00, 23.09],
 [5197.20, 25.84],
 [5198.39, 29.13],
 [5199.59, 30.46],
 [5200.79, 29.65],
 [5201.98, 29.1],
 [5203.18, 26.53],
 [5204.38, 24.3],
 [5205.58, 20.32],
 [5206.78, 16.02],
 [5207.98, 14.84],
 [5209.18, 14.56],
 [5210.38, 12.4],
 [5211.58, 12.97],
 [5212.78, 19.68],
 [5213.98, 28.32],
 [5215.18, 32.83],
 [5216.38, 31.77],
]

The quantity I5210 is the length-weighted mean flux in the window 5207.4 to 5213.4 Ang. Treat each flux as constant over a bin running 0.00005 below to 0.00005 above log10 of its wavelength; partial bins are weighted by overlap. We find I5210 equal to 14.9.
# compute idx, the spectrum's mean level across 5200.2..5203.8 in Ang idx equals 28.4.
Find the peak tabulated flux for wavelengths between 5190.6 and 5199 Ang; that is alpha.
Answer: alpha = 29.13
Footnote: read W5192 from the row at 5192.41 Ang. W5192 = 24.75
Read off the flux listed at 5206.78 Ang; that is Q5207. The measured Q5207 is 16.02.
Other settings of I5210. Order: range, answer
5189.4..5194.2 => 24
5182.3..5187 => 12.7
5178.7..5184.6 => 16.2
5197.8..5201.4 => 29.8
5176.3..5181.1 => 16.9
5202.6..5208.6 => 20.3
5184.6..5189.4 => 16.1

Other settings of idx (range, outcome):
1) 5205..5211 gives 15.6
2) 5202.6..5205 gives 25.3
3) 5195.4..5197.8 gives 24.5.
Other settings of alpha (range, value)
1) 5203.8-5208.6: 24.3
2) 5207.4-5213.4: 19.68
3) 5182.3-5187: 15.97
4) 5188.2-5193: 25.03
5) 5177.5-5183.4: 18.17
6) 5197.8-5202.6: 30.46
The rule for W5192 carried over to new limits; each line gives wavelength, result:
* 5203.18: 26.53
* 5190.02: 24.08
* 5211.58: 12.97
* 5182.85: 15.97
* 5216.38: 31.77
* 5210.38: 12.4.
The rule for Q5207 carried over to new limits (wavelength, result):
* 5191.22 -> 25.03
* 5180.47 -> 17.48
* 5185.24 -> 10.29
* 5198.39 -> 29.13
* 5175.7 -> 12.09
